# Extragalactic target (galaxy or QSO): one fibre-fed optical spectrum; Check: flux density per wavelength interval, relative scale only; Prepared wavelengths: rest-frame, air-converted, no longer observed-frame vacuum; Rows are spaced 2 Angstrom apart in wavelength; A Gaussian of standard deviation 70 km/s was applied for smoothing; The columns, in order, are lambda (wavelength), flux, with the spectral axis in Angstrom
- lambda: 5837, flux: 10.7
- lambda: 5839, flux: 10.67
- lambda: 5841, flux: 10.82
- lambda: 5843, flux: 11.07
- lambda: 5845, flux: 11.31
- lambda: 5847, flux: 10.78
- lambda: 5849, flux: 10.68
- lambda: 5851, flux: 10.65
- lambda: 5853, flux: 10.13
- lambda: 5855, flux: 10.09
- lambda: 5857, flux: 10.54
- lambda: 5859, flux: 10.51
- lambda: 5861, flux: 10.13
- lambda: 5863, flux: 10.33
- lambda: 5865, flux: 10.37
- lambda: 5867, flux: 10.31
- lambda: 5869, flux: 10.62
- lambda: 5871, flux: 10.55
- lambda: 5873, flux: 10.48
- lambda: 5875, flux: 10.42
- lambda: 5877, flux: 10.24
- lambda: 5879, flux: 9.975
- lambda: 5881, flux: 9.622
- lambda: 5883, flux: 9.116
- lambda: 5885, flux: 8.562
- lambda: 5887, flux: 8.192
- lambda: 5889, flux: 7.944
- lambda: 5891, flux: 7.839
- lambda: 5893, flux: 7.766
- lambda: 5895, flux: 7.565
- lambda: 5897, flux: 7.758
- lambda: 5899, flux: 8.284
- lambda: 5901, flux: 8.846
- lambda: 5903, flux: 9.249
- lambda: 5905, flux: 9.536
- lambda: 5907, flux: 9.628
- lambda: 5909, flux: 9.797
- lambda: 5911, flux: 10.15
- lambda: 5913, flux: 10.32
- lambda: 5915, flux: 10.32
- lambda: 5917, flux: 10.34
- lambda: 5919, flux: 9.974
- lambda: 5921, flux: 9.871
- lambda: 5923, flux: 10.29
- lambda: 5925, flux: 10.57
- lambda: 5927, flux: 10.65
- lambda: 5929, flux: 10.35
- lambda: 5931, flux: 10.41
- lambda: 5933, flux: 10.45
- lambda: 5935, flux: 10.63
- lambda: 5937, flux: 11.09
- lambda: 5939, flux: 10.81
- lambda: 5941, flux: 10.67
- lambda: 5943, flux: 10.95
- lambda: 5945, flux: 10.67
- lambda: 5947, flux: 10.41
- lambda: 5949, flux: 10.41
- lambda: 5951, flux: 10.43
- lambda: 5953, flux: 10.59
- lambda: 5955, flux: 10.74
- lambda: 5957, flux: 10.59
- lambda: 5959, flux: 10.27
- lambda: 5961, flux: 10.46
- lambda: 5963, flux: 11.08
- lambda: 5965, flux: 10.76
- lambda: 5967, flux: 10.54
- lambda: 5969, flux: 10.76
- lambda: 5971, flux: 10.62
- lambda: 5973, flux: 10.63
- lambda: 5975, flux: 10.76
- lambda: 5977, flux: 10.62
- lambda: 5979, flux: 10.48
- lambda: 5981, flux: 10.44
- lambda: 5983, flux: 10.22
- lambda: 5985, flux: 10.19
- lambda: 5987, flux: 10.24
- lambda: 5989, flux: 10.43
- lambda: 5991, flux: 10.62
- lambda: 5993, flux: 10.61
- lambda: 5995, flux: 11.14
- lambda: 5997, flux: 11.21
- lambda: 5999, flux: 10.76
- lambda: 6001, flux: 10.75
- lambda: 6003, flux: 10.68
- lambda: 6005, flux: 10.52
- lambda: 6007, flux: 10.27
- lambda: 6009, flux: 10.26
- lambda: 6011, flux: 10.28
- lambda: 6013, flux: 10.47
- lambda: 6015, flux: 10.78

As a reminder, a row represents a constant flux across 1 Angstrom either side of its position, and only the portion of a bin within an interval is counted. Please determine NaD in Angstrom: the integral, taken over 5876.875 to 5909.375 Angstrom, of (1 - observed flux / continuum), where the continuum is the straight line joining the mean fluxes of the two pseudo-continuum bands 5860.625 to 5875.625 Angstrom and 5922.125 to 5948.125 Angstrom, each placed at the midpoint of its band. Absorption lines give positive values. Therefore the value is 5.35 Angstrom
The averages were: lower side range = 10.4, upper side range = 10.6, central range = 8.76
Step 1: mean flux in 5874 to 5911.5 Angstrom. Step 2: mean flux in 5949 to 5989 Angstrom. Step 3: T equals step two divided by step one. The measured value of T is 1.2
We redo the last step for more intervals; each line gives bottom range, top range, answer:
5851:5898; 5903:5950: 1.08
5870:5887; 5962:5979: 1.10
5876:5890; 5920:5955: 1.16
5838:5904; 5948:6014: 1.09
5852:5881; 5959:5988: 1.02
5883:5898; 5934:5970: 1.33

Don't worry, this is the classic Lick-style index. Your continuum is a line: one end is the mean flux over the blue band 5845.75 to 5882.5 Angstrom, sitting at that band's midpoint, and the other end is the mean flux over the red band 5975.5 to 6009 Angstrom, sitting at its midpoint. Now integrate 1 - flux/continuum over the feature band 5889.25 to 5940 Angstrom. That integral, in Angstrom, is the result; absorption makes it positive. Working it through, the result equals 3.7 Angstrom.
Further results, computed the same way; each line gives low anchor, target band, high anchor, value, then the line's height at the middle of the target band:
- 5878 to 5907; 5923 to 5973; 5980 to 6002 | -4.54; 9.74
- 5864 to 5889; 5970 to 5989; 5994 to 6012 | 0.05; 10.5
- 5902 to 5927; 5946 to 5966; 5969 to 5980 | -0.24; 10.4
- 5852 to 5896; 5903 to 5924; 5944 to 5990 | 0.03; 10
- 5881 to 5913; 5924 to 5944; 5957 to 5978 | -1.86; 9.75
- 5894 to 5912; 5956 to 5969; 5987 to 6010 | -0.79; 10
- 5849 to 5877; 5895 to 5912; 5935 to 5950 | 2.41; 10.6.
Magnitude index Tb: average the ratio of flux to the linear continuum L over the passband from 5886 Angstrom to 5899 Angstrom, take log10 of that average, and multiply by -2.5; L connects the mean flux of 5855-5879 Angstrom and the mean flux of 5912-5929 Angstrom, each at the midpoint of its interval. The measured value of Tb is 0.30 mag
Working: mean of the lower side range 10.4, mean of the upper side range 10.3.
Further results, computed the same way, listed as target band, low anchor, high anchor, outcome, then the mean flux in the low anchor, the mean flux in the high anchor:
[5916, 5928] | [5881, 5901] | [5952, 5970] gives -0.11 mag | 8.23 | 10.6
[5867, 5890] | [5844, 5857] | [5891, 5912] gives 0.00 mag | 10.6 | 8.81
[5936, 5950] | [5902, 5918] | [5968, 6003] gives -0.05 mag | 9.92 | 10.6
